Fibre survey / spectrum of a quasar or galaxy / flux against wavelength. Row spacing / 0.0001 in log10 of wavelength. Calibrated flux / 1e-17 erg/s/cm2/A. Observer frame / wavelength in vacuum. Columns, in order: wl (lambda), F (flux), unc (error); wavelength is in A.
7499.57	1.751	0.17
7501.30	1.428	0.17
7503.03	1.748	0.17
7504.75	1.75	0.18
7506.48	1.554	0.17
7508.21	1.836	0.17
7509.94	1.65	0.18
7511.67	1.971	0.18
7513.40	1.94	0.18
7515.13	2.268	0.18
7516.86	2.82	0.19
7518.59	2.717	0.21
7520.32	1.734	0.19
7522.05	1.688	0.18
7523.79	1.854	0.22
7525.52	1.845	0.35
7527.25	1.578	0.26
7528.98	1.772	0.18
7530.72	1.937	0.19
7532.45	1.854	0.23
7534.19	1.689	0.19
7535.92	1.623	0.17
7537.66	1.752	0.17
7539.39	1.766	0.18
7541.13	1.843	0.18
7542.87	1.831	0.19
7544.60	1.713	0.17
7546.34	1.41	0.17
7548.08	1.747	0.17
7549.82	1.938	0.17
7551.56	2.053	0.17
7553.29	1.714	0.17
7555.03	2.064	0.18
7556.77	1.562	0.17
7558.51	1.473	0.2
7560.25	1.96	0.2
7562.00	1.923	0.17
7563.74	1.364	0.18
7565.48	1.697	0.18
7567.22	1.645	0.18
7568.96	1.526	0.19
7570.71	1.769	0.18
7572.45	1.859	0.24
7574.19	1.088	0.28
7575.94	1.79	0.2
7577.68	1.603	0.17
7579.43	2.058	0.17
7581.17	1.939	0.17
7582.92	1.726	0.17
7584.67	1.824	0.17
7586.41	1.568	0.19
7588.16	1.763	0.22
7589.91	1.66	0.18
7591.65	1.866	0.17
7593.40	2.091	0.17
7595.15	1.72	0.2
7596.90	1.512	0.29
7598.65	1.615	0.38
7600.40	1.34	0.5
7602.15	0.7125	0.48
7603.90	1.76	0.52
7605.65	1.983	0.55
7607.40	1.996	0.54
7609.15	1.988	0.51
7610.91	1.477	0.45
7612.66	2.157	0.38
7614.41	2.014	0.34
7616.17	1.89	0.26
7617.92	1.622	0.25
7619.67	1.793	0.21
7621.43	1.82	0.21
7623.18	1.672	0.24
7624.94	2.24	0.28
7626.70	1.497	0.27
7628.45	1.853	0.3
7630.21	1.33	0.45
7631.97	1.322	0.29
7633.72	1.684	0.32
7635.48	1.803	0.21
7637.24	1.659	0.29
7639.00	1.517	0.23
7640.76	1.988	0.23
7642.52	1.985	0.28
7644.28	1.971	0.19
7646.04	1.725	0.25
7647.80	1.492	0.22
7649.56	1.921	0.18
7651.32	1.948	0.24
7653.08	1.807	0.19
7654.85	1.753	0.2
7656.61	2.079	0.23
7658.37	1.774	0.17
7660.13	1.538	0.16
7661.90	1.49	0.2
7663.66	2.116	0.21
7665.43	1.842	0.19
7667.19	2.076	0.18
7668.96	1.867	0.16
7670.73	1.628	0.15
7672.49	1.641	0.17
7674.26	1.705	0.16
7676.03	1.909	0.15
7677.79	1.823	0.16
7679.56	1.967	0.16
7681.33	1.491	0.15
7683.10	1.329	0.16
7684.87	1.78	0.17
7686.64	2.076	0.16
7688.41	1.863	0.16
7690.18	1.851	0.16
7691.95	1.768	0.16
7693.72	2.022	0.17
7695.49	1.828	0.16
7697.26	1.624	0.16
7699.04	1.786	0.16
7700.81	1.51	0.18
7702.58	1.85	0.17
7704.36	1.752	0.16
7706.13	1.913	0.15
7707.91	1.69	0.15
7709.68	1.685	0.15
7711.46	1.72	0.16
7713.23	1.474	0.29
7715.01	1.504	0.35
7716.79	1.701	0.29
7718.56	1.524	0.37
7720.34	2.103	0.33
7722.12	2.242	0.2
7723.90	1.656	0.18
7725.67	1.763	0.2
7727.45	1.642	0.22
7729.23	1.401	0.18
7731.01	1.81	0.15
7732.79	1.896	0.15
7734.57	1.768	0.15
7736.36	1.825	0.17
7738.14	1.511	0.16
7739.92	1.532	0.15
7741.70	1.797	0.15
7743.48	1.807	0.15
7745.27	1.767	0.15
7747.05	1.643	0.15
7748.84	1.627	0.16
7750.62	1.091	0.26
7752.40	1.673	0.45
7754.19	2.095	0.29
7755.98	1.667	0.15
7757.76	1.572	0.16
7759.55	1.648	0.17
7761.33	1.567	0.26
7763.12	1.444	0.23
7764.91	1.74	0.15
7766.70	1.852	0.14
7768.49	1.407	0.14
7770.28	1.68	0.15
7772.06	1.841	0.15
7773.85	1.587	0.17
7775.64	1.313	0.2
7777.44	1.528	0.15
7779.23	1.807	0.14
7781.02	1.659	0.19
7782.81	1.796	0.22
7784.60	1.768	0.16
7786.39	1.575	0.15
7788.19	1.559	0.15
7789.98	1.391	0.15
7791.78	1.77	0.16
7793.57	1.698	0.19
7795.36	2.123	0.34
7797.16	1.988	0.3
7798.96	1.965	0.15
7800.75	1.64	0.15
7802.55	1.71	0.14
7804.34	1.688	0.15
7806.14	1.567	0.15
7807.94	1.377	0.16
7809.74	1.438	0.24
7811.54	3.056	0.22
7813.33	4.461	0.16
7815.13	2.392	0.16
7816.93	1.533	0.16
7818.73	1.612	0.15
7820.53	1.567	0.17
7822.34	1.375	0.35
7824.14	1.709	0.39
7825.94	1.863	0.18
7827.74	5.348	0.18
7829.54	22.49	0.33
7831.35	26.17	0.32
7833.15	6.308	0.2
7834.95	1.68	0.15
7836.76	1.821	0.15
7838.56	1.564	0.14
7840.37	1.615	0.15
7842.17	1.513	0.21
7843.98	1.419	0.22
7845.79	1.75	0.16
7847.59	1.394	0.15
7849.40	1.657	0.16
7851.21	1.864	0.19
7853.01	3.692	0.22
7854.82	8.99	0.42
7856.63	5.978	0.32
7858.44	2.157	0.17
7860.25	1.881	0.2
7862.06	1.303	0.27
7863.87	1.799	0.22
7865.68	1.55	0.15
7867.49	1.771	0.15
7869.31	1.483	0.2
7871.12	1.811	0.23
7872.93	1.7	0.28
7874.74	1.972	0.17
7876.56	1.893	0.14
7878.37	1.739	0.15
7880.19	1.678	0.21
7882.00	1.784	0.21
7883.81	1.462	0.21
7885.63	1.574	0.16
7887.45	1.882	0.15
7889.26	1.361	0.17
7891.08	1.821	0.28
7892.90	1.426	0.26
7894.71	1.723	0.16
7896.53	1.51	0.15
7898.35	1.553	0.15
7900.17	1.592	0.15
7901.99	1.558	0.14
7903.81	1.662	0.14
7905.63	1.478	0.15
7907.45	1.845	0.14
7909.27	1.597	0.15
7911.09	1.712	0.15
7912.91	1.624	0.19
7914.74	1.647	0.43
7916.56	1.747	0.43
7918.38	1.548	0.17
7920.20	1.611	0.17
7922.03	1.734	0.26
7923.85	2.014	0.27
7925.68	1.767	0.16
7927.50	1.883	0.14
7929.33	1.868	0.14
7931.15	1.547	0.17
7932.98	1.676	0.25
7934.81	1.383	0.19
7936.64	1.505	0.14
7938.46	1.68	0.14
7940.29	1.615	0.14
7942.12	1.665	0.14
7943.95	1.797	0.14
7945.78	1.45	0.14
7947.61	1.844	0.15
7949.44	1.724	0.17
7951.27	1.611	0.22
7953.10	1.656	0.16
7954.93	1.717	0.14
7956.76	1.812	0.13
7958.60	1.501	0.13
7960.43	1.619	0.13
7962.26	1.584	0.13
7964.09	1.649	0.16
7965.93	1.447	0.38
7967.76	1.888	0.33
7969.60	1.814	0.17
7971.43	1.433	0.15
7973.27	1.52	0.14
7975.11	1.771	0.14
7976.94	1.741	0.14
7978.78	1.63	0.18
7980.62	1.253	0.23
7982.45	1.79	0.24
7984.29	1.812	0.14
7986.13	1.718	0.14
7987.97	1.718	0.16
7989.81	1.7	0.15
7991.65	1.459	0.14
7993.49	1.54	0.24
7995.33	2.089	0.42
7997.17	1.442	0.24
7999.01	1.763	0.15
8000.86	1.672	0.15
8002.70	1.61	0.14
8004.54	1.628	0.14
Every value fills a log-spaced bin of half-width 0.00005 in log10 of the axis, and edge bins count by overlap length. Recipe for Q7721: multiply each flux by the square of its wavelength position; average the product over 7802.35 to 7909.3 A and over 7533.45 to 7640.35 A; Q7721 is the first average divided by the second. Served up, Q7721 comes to 1.8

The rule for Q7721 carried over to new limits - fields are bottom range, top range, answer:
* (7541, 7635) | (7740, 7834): 1.70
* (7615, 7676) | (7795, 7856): 2.18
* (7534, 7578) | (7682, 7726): 1.07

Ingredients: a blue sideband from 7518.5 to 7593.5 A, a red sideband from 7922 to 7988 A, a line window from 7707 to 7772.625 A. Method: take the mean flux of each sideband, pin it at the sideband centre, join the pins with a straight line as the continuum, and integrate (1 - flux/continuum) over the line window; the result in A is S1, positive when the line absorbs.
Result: 1.2 A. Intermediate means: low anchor 1.76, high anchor 1.67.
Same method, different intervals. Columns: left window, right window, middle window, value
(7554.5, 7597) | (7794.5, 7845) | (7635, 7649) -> 3.1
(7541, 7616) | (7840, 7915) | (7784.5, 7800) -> 1.3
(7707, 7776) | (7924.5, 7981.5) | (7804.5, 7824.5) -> -4.0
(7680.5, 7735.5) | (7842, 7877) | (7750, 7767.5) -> 2.9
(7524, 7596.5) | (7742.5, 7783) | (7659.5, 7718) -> -2.5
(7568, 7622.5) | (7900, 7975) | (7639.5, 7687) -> -2.4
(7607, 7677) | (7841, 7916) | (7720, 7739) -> 0.9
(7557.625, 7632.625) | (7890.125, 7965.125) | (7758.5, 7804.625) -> -0.1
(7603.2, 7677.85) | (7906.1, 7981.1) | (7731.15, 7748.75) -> 0.2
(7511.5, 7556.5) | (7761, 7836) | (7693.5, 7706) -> 4.1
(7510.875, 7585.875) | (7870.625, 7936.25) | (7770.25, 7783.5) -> 0.6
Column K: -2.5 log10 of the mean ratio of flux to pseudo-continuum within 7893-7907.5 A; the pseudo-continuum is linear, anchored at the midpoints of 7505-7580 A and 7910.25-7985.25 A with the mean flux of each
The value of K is 0.06 mag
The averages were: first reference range 1.8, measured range 1.59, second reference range 1.67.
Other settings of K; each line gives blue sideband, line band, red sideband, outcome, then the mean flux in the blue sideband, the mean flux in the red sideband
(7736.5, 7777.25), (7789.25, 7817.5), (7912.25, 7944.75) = -0.209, 1.63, 1.68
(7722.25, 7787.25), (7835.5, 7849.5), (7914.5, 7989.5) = 0.052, 1.67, 1.67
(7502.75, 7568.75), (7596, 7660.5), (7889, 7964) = 0.026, 1.82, 1.65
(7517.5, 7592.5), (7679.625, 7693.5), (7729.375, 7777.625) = -0.046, 1.77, 1.65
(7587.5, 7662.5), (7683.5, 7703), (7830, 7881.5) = 0.227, 1.74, 3.37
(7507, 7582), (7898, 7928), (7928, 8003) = -0.005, 1.81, 1.65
